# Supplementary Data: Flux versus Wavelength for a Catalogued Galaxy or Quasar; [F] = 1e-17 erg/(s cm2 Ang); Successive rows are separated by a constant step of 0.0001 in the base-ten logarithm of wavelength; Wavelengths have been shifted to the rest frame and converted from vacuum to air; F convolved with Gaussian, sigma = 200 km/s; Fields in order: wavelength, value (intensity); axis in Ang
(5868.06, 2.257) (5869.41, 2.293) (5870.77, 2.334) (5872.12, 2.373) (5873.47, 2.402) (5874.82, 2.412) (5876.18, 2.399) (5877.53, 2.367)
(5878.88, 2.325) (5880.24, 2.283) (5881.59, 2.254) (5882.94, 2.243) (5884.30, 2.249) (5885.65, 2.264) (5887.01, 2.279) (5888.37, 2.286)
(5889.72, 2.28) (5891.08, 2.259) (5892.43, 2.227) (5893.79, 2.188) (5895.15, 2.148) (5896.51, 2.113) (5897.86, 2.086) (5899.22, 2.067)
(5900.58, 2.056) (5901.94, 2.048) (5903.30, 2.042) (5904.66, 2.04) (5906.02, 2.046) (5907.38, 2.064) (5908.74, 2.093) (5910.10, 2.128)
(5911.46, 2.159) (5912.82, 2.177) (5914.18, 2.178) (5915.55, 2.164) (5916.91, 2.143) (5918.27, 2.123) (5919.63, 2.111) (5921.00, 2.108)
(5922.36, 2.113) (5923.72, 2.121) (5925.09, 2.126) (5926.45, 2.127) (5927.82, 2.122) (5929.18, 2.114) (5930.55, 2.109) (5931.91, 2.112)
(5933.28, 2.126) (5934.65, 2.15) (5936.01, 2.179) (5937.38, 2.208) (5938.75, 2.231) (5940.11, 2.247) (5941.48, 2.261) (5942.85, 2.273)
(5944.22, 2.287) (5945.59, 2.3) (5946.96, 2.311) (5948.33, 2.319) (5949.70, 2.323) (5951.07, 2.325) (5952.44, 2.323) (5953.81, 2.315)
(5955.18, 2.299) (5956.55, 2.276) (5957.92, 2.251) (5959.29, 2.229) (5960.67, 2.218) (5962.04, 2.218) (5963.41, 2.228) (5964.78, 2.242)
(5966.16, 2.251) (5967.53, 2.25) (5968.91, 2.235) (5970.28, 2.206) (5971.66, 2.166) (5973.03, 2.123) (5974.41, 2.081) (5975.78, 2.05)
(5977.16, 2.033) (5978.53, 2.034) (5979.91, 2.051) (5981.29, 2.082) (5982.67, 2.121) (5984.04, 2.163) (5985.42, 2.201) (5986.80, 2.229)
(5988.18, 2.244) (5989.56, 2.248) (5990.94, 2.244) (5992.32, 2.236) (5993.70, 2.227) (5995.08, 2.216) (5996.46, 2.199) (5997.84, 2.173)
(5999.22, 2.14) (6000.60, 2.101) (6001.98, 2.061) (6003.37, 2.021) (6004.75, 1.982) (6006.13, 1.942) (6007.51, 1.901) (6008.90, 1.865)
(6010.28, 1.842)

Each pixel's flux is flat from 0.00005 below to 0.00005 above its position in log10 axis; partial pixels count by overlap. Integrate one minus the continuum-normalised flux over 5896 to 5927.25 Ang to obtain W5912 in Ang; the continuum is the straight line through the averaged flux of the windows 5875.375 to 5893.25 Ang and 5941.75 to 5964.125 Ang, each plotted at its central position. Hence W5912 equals 2.4 Ang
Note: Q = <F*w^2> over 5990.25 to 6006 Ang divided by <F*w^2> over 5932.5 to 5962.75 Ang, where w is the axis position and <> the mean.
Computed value 0.96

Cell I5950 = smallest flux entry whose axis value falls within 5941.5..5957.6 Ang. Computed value 2.273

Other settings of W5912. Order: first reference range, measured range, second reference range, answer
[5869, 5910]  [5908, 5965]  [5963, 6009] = -0.66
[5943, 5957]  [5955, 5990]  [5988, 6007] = 0.76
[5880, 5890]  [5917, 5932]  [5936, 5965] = 0.99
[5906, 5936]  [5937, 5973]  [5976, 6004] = -2.04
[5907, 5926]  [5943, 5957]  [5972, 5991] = -1.15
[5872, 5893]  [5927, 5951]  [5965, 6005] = 0.03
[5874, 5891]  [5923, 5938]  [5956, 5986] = 0.63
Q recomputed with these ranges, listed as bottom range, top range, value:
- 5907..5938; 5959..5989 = 1.03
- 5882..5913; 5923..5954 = 1.04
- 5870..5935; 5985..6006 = 1.02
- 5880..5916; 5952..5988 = 1.04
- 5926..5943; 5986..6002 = 1.03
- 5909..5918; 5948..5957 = 1.09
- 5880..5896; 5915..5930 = 0.96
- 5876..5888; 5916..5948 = 0.97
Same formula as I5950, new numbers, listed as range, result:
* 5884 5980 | 2.033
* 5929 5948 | 2.109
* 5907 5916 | 2.064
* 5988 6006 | 1.982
